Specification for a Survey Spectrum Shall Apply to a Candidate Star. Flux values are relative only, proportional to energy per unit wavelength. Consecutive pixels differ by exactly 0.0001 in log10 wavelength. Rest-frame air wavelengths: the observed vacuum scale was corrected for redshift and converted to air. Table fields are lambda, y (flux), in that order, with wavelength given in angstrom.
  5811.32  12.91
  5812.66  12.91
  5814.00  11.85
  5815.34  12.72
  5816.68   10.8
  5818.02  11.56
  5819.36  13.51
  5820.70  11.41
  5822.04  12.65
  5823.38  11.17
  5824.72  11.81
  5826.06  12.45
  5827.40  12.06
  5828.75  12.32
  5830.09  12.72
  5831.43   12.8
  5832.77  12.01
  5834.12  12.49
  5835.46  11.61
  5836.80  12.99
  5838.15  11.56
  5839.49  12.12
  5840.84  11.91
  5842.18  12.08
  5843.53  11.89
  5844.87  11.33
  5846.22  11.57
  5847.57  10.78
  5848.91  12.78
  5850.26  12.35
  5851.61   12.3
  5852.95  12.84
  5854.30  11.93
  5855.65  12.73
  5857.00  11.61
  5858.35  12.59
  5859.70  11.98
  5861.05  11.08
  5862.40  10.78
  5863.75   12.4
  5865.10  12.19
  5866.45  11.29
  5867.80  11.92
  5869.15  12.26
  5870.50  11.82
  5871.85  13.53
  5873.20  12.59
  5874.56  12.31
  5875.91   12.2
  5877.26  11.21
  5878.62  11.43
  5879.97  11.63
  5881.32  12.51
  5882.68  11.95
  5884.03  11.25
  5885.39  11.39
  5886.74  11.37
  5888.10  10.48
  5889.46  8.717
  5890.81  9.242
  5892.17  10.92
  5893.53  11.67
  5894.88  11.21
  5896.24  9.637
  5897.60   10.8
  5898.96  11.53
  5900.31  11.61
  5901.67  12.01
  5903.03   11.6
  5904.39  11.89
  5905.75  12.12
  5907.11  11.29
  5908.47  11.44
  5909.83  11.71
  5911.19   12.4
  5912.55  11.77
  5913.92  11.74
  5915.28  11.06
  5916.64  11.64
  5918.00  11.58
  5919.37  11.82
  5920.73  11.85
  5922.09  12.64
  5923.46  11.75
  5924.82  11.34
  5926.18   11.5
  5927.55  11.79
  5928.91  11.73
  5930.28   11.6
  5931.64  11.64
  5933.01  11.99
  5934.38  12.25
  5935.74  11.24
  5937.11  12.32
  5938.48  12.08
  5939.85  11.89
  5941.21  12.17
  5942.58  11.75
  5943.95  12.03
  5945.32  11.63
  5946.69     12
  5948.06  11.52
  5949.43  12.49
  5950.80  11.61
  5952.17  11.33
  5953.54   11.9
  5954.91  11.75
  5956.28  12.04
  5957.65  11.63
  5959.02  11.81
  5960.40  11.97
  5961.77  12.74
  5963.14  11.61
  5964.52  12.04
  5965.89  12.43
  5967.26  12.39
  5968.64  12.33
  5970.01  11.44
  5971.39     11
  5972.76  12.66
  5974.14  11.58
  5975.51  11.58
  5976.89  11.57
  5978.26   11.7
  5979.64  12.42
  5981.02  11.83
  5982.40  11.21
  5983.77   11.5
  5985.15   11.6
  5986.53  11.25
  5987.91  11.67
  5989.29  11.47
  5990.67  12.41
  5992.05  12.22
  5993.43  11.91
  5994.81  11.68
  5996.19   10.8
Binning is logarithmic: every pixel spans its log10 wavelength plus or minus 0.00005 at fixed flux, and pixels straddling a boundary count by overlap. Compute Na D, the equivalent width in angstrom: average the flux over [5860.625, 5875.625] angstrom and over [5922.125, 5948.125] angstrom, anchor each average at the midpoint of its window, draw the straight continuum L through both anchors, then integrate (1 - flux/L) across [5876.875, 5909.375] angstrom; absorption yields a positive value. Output 2.0 angstrom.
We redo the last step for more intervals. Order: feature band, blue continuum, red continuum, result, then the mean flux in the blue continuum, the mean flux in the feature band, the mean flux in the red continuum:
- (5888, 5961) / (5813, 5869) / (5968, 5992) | 1.6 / 12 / 11.6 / 11.7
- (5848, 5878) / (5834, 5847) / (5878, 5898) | -1.7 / 11.9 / 12.1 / 10.9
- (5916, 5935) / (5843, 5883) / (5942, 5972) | 0.2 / 12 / 11.8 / 11.9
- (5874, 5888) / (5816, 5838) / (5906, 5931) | 0.3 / 12.1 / 11.7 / 11.7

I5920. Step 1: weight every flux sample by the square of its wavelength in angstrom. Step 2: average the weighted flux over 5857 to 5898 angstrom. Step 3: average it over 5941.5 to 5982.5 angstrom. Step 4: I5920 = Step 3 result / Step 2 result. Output 1.06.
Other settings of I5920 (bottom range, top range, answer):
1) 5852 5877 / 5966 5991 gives 1.01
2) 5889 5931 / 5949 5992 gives 1.06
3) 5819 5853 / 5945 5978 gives 1.02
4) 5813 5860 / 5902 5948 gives 1.00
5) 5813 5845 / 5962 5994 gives 1.03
